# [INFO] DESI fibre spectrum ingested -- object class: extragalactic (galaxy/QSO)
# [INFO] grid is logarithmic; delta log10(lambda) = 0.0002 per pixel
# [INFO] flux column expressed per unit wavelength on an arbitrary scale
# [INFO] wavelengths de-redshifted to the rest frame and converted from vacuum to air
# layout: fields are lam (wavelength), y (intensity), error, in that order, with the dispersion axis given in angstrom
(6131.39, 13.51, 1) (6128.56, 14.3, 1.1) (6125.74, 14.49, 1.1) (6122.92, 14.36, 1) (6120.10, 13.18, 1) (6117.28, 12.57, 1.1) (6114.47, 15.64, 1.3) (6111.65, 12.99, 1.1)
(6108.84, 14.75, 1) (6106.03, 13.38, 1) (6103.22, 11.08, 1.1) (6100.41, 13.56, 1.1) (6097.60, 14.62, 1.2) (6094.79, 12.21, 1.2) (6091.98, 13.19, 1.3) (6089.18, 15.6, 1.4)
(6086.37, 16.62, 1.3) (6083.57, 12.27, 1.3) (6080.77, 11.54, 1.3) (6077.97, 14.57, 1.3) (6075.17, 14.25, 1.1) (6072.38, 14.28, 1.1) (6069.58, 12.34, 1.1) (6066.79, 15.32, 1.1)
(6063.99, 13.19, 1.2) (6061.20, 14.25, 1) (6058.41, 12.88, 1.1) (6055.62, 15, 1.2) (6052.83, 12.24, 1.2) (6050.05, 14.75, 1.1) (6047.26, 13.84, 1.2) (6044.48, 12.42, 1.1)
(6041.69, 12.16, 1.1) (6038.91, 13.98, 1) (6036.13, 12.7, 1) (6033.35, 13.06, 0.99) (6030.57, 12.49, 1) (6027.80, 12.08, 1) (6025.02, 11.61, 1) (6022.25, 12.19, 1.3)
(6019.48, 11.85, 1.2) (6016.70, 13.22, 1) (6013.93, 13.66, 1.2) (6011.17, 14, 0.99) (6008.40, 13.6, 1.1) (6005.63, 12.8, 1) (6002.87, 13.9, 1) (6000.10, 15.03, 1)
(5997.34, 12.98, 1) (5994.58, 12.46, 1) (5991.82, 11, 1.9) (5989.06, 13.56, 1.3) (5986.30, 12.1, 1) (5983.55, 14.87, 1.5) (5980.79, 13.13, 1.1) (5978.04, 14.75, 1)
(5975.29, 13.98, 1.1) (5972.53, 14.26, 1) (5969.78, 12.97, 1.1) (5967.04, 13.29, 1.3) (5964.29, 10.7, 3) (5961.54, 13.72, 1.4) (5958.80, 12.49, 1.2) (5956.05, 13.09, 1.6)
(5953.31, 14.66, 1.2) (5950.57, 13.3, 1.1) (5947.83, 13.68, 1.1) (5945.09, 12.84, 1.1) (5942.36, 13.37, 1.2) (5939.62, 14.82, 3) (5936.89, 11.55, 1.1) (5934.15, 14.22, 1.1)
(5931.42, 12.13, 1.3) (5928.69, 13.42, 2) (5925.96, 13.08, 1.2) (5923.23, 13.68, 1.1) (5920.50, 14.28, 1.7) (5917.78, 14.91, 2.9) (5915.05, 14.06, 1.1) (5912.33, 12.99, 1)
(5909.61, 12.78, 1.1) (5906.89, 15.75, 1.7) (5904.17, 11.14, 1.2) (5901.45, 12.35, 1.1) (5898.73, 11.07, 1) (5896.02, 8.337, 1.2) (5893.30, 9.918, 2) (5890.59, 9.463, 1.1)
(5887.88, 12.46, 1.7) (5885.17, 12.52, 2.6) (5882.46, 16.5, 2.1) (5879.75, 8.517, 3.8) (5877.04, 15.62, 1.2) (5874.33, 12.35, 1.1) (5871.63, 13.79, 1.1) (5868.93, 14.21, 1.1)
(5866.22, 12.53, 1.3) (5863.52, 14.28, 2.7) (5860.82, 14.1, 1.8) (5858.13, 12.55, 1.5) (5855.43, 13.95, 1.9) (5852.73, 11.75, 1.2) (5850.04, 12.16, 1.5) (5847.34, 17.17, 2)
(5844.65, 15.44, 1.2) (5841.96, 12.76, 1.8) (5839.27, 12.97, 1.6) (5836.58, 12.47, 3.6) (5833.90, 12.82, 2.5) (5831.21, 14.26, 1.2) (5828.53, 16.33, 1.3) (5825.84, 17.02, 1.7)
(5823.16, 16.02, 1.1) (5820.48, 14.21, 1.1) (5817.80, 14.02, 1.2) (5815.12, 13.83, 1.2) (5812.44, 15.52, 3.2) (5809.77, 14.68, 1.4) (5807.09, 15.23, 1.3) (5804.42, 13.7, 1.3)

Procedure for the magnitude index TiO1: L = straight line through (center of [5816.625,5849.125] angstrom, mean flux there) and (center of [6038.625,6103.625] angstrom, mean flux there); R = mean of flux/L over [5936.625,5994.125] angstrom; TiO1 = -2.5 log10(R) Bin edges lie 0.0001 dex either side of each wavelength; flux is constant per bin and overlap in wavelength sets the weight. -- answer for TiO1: 0.06 mag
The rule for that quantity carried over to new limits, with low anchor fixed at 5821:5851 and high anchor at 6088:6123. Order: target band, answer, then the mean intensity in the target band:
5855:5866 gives 0.065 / 13.6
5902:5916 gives 0.078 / 13.3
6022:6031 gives 0.152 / 12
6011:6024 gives 0.084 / 12.9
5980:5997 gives 0.092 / 12.8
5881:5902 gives 0.236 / 11.5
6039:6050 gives 0.050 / 13.2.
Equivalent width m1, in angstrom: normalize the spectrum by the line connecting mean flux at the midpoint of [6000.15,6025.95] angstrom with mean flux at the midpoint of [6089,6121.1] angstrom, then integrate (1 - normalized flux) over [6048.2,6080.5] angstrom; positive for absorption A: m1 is -1.2 angstrom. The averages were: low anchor 13.1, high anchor 13.5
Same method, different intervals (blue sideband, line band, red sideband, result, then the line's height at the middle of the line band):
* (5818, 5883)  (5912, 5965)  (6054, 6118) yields 1.69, 13.8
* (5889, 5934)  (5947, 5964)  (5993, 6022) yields -0.58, 12.9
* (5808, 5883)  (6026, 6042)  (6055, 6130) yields 1.24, 13.8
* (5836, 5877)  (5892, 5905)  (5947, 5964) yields 2.82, 13.5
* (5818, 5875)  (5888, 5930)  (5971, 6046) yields 3.55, 13.6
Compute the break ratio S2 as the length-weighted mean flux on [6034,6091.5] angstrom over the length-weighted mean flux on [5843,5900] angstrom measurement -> 1.07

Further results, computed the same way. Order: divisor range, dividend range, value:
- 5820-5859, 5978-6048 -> 0.92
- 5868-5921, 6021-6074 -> 1.05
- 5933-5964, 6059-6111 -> 1.03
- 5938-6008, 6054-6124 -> 1.03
